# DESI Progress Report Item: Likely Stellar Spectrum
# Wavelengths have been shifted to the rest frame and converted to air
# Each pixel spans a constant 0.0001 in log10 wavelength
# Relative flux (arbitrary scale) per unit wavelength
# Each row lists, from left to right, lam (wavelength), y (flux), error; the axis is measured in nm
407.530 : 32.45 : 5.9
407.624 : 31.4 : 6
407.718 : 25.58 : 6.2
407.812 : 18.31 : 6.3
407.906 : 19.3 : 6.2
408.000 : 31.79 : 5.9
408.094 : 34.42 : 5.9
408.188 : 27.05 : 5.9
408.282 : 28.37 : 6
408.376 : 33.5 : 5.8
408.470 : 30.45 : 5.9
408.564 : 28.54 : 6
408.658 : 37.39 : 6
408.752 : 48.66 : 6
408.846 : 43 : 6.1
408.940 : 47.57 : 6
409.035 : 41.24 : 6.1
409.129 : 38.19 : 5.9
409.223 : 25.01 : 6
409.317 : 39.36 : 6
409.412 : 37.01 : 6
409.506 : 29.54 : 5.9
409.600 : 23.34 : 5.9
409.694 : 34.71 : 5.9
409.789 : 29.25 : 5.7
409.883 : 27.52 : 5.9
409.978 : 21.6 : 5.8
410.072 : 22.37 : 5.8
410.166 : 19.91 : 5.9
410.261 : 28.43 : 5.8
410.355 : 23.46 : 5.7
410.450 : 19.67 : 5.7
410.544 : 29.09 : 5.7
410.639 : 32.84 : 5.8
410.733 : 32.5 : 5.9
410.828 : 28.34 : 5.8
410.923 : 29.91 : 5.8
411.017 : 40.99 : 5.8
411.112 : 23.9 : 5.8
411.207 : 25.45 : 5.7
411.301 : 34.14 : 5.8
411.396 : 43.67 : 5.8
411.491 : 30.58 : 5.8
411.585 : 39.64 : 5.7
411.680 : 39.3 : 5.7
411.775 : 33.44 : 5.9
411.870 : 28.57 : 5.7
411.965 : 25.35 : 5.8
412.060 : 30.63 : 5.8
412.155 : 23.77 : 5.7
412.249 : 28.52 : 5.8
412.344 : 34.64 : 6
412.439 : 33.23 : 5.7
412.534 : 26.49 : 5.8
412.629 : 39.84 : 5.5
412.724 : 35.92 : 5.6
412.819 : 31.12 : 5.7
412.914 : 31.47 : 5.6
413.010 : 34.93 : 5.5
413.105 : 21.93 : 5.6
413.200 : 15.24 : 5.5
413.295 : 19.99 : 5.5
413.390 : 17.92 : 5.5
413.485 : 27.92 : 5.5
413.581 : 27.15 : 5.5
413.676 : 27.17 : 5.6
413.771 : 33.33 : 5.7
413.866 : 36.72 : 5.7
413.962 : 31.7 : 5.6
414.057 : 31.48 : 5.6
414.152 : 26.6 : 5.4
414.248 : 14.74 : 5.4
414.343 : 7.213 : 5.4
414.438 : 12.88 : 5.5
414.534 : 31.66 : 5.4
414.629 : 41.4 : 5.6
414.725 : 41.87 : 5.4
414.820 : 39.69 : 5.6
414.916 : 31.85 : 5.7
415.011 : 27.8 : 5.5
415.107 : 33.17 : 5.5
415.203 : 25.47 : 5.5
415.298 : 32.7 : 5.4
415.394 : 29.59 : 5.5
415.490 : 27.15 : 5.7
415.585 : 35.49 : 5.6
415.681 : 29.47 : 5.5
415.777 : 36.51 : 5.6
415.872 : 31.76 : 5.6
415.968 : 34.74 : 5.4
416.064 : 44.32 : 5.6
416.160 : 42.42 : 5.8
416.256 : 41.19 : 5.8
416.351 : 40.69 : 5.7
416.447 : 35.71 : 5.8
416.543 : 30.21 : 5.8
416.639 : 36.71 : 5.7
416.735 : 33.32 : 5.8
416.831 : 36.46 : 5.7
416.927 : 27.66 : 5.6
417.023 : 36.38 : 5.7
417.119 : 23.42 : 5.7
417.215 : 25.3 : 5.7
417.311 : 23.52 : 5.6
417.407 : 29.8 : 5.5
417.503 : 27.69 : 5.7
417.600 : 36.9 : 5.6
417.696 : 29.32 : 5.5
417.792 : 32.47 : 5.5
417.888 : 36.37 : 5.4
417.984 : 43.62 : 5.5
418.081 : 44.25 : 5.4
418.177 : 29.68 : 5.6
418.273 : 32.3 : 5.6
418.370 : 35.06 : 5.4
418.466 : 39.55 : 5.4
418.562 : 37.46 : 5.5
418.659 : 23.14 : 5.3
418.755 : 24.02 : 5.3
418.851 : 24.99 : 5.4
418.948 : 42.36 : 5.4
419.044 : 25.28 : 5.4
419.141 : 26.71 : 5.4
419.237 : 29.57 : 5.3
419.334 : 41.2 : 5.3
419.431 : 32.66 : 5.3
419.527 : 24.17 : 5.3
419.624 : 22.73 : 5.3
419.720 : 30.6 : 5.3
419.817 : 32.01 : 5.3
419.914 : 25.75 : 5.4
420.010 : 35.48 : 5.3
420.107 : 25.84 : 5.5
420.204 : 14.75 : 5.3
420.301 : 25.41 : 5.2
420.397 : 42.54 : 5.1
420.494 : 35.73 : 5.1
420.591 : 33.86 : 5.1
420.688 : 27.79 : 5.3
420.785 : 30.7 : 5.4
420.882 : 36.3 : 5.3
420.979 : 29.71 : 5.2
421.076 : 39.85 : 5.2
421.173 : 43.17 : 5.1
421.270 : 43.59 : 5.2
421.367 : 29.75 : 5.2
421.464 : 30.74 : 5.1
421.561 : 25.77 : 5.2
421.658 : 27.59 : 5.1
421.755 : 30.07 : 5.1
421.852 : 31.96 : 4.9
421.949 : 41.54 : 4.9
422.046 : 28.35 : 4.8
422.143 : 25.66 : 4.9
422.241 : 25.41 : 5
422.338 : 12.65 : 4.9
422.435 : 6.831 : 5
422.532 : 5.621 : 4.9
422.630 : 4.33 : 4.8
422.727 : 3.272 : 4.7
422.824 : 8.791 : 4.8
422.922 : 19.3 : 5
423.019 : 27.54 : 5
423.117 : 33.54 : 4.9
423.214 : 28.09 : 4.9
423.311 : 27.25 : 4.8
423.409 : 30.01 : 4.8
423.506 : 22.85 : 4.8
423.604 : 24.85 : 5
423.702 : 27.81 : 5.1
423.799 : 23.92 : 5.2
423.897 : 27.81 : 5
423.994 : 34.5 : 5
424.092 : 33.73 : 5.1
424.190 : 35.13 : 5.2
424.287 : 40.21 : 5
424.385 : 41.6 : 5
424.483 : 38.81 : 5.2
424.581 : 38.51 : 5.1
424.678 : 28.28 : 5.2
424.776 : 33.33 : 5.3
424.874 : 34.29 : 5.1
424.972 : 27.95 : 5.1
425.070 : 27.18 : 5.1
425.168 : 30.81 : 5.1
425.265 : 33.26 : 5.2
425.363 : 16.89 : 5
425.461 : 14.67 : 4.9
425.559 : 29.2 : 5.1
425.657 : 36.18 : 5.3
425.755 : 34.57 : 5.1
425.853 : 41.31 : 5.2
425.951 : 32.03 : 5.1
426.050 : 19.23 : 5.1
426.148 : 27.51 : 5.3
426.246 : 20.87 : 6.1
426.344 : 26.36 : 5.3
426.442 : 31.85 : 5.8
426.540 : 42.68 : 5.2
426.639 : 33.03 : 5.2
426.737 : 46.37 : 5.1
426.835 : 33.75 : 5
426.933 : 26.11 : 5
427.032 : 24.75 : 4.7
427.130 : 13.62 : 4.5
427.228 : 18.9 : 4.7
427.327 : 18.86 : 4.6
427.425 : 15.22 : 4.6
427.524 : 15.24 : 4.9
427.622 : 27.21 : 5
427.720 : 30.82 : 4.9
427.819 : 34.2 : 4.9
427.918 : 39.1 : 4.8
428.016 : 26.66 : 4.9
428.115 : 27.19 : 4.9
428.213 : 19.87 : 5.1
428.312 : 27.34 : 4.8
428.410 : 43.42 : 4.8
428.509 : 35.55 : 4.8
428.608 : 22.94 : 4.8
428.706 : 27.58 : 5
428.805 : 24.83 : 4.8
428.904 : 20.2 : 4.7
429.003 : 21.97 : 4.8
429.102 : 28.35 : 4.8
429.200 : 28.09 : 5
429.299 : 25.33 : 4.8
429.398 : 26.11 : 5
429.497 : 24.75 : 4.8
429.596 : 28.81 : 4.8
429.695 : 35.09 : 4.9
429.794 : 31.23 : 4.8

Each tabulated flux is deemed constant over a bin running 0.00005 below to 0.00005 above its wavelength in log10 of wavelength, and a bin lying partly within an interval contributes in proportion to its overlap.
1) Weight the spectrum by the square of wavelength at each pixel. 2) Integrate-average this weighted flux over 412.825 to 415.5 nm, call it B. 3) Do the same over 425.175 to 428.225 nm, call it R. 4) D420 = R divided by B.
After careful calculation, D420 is 1.1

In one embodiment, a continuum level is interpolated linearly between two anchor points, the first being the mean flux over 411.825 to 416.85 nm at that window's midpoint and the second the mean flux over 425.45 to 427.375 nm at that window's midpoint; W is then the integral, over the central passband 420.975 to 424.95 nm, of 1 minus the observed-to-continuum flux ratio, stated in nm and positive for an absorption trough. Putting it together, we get 0.195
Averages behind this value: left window 30.7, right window 28.9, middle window 27.9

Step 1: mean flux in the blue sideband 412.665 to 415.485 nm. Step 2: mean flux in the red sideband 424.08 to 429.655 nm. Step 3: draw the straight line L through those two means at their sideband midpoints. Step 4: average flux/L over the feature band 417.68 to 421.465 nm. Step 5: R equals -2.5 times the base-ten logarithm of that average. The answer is -0.132 mag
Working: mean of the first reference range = 28.3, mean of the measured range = 32.3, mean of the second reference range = 29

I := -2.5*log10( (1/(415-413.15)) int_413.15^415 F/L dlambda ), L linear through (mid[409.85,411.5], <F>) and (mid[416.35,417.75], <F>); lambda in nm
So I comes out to 0.106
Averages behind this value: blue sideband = 28.5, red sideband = 31.2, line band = 27.2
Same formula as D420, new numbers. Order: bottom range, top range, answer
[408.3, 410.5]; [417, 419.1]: 1.05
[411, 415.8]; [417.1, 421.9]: 1.08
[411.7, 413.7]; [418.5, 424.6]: 1.05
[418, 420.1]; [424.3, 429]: 0.95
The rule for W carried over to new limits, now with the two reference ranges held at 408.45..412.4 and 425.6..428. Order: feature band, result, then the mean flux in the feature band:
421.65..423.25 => 0.463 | 21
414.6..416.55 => -0.265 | 34.9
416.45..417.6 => -0.002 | 30.5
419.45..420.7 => 0.035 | 29.1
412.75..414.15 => 0.150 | 27.8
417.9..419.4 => -0.156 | 33.3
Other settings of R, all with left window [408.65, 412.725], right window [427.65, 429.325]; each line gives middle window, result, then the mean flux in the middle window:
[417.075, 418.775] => -0.05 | 32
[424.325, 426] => -0.09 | 31.8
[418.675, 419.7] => 0.04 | 29.2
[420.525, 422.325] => -0.07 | 32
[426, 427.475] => 0.09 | 26.6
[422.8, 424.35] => 0.04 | 28.3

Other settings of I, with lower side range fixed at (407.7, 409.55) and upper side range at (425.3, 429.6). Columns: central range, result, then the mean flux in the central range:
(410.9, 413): 0.00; 32.4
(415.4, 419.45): -0.09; 33.2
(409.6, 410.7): 0.25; 26.2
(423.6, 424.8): -0.17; 33.3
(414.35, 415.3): 0.02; 30.8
